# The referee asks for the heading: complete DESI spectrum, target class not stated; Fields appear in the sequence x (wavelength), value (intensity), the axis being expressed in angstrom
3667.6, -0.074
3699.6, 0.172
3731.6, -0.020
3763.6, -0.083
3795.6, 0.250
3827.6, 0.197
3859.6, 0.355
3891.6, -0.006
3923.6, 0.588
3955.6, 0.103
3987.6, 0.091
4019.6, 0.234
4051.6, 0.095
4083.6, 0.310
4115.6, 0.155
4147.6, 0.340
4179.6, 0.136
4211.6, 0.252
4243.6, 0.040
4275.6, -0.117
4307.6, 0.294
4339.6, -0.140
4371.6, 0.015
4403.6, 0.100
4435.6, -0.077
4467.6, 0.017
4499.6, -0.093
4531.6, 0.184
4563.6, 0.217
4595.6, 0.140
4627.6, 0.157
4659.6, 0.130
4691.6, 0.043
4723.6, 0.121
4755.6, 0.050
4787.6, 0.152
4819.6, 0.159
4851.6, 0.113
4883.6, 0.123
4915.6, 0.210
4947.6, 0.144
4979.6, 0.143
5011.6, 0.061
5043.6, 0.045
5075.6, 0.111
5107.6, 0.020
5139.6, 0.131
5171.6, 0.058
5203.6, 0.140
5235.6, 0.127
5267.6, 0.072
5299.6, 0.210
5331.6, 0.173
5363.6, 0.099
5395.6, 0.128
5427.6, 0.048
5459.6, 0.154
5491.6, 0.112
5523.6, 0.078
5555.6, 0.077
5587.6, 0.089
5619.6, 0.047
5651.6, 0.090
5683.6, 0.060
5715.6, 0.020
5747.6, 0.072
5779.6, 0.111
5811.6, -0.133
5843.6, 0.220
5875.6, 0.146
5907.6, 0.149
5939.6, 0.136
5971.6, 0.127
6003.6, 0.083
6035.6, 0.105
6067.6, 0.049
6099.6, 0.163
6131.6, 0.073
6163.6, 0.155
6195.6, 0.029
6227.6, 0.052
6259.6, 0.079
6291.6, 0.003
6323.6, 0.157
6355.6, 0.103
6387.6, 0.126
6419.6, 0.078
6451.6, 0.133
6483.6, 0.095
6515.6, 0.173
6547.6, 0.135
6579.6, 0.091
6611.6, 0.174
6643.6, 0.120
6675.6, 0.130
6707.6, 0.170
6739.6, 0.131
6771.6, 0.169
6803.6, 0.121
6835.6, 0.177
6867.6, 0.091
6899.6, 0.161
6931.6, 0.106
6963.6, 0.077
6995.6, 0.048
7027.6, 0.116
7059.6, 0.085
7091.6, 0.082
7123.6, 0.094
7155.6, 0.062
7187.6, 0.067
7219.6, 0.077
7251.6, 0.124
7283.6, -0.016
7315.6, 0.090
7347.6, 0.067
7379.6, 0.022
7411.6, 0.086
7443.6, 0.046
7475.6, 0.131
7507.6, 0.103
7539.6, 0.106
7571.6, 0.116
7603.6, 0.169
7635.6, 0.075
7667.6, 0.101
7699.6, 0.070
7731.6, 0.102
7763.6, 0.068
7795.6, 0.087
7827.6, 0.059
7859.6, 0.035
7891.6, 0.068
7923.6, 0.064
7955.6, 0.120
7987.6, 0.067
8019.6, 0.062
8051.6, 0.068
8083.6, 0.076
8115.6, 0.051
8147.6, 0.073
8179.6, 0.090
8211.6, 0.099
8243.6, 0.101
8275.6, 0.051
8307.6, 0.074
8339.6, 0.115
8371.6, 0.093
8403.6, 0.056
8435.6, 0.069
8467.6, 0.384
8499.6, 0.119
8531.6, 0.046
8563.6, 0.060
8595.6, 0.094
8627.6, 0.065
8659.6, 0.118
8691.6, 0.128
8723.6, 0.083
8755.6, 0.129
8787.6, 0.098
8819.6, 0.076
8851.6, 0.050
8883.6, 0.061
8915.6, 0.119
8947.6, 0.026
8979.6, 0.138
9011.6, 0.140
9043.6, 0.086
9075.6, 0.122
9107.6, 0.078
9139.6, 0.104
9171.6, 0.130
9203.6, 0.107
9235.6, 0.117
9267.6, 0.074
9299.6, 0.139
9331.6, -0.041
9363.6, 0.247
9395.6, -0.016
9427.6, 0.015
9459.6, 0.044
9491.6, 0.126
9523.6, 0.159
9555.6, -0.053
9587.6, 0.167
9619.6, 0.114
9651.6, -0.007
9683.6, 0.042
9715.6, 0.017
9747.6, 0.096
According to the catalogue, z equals 1.272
